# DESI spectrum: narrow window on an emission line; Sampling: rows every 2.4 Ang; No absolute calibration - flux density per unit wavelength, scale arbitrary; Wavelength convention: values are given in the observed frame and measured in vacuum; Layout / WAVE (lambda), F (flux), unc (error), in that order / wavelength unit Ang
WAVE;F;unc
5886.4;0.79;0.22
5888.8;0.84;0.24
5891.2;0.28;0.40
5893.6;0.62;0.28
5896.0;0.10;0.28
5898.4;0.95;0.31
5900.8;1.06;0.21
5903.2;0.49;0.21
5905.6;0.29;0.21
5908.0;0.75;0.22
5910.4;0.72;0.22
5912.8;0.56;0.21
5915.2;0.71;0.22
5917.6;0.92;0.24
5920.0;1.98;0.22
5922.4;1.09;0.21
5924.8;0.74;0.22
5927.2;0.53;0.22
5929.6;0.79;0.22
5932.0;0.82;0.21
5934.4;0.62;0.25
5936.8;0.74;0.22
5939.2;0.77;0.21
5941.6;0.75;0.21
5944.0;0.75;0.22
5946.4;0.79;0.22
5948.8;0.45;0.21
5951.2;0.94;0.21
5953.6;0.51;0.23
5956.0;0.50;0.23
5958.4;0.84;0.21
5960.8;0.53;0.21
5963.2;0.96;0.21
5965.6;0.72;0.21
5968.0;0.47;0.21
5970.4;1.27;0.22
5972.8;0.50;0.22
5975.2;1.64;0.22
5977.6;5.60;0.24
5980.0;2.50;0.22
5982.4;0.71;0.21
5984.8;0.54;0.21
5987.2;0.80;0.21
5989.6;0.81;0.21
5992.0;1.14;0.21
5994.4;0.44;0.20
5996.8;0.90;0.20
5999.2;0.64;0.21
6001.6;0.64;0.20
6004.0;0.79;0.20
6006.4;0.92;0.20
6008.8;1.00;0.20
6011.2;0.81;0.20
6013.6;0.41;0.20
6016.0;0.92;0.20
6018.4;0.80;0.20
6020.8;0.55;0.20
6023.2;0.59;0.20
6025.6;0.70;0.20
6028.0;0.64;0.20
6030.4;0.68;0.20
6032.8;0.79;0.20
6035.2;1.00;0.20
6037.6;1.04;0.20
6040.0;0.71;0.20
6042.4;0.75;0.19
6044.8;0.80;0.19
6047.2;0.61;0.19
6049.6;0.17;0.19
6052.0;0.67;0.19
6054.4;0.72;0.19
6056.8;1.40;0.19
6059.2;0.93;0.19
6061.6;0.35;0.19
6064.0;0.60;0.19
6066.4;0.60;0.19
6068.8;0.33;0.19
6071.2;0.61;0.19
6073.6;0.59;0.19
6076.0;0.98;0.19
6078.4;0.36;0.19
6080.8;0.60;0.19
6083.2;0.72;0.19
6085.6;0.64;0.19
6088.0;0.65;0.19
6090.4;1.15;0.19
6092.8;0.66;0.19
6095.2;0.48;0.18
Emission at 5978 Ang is [O III] 5007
